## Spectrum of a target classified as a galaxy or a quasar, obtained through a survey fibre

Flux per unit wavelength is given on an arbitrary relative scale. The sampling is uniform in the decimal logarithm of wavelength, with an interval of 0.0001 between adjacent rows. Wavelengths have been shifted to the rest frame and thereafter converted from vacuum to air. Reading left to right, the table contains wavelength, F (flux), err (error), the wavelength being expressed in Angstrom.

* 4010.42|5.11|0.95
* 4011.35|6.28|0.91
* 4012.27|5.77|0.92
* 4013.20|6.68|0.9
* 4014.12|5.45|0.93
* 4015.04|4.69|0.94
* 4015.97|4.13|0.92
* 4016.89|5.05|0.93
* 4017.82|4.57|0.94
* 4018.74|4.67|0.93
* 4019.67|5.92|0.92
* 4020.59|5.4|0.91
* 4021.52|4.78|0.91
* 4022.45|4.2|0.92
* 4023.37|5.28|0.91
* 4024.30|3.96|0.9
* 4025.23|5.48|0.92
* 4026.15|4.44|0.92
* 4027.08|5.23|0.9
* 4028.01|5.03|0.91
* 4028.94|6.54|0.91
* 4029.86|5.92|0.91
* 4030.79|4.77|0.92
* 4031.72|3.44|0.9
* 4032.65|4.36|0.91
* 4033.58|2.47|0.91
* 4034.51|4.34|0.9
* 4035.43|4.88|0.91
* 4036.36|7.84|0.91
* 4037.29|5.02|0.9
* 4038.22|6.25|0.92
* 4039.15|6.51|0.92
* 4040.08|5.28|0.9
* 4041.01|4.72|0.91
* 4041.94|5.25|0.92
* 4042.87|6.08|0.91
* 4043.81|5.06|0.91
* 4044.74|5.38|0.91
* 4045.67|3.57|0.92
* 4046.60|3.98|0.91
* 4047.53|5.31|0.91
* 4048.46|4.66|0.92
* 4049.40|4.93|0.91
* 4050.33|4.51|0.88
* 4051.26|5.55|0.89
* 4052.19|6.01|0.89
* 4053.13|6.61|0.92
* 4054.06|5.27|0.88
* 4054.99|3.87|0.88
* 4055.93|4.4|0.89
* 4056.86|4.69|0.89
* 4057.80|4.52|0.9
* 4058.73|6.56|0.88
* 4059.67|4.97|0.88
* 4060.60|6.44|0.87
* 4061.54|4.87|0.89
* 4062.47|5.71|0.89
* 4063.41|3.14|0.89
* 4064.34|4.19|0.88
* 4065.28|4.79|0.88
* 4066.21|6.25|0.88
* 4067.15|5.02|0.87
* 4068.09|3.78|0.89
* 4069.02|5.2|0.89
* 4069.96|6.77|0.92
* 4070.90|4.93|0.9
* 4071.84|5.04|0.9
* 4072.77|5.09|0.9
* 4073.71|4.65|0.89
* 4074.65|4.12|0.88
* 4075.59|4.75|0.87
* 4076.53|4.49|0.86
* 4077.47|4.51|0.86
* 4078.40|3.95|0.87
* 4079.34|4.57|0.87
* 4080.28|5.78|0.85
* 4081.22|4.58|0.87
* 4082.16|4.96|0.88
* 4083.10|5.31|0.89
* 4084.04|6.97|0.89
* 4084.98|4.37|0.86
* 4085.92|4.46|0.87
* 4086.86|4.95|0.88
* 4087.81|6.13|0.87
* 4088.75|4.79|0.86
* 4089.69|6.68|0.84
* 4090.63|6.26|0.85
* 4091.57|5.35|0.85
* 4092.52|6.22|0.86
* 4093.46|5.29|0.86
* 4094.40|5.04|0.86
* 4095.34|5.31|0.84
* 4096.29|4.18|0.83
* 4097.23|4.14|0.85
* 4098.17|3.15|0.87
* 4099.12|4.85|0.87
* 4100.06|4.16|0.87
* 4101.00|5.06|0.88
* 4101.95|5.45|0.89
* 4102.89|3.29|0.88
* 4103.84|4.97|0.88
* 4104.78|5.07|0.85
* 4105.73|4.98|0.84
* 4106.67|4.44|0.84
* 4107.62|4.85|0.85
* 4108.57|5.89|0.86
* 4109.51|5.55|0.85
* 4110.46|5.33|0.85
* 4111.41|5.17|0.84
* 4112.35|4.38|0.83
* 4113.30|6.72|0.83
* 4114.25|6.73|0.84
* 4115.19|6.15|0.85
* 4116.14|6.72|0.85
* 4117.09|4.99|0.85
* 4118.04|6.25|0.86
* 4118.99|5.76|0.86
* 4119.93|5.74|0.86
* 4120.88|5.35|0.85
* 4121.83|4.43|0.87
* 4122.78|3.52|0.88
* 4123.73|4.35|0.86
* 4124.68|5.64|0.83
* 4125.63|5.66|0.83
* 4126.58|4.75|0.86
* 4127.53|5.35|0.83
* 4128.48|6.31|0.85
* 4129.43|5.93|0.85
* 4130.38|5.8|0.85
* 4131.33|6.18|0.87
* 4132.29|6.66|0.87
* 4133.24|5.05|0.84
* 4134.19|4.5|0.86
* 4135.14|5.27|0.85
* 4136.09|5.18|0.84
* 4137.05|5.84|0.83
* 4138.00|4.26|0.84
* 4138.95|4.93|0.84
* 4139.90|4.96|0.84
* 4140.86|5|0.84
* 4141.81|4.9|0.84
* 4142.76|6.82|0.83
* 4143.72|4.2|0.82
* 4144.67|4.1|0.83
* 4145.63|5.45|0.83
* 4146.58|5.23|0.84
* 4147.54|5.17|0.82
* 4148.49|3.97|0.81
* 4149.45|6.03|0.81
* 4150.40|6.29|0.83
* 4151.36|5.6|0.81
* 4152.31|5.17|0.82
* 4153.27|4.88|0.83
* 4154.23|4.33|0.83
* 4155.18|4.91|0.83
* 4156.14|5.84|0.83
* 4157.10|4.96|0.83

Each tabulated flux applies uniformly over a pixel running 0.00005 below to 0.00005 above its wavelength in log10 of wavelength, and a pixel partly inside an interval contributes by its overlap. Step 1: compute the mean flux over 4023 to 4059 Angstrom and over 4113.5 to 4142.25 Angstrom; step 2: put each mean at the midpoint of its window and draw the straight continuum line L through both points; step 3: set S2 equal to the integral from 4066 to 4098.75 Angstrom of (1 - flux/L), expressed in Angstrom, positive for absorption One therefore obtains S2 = 1.2 Angstrom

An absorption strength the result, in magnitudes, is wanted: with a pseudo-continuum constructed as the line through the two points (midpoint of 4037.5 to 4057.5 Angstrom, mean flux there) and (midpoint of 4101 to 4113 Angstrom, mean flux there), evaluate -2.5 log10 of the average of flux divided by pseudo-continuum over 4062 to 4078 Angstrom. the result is 0.05 mag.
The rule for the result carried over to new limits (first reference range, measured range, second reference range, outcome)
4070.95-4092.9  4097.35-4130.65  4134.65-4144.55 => -0.021 mag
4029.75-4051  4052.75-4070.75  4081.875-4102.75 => -0.015 mag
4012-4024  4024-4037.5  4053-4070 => 0.033 mag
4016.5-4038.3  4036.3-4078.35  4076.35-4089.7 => -0.014 mag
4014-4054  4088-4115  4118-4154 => 0.010 mag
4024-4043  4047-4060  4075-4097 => 0.002 mag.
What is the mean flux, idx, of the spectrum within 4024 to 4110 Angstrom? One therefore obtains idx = 5.03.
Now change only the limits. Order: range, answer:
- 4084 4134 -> 5.28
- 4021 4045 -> 5.09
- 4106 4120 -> 5.63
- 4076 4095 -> 5.23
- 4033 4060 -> 5.12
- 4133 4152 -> 5.14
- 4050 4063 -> 5.28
